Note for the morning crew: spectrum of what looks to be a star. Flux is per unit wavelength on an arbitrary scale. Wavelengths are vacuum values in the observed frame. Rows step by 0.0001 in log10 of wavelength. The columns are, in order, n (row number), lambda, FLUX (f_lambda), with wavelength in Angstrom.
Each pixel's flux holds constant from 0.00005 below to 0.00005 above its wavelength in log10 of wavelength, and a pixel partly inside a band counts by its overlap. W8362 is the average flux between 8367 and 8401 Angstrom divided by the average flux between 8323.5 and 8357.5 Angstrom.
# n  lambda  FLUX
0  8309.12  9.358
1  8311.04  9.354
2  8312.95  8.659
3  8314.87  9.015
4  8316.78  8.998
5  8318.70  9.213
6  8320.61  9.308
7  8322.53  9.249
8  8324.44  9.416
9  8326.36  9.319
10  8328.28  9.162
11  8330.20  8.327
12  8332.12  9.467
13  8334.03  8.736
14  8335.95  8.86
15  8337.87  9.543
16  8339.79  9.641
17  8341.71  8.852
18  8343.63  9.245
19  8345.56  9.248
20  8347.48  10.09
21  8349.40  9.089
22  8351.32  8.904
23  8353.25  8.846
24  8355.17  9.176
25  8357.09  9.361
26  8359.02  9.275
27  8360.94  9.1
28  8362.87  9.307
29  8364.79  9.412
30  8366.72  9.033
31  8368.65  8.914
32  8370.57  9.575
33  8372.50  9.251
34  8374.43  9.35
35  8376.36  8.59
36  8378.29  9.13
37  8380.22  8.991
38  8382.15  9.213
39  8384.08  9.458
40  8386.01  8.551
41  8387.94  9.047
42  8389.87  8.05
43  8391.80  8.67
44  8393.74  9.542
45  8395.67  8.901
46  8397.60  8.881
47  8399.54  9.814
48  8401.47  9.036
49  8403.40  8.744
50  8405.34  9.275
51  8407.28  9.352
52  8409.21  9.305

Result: 0.99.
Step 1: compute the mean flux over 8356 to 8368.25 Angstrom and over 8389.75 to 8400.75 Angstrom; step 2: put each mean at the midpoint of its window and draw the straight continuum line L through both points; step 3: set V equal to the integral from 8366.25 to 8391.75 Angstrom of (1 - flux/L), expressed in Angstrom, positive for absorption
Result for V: 0.4 Angstrom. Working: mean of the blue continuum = 9.23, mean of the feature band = 9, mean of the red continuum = 9.05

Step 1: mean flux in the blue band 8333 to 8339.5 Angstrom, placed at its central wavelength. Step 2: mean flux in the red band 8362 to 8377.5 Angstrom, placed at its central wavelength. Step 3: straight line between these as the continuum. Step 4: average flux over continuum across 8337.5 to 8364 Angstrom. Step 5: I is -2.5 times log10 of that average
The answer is -0.013 mag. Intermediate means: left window 9.12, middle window 9.26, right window 9.18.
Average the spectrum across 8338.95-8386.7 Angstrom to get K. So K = 9.19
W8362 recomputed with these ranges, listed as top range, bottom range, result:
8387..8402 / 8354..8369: 0.98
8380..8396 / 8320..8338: 0.98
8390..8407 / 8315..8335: 0.99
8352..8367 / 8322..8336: 1.01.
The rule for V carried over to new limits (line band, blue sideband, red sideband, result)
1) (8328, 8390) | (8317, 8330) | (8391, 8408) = 0.28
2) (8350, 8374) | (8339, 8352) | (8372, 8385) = 0.09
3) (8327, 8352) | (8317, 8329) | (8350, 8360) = 0.04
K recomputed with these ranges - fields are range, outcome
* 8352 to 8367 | 9.19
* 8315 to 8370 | 9.18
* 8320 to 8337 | 9.09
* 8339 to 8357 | 9.23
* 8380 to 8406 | 9.01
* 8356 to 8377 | 9.21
